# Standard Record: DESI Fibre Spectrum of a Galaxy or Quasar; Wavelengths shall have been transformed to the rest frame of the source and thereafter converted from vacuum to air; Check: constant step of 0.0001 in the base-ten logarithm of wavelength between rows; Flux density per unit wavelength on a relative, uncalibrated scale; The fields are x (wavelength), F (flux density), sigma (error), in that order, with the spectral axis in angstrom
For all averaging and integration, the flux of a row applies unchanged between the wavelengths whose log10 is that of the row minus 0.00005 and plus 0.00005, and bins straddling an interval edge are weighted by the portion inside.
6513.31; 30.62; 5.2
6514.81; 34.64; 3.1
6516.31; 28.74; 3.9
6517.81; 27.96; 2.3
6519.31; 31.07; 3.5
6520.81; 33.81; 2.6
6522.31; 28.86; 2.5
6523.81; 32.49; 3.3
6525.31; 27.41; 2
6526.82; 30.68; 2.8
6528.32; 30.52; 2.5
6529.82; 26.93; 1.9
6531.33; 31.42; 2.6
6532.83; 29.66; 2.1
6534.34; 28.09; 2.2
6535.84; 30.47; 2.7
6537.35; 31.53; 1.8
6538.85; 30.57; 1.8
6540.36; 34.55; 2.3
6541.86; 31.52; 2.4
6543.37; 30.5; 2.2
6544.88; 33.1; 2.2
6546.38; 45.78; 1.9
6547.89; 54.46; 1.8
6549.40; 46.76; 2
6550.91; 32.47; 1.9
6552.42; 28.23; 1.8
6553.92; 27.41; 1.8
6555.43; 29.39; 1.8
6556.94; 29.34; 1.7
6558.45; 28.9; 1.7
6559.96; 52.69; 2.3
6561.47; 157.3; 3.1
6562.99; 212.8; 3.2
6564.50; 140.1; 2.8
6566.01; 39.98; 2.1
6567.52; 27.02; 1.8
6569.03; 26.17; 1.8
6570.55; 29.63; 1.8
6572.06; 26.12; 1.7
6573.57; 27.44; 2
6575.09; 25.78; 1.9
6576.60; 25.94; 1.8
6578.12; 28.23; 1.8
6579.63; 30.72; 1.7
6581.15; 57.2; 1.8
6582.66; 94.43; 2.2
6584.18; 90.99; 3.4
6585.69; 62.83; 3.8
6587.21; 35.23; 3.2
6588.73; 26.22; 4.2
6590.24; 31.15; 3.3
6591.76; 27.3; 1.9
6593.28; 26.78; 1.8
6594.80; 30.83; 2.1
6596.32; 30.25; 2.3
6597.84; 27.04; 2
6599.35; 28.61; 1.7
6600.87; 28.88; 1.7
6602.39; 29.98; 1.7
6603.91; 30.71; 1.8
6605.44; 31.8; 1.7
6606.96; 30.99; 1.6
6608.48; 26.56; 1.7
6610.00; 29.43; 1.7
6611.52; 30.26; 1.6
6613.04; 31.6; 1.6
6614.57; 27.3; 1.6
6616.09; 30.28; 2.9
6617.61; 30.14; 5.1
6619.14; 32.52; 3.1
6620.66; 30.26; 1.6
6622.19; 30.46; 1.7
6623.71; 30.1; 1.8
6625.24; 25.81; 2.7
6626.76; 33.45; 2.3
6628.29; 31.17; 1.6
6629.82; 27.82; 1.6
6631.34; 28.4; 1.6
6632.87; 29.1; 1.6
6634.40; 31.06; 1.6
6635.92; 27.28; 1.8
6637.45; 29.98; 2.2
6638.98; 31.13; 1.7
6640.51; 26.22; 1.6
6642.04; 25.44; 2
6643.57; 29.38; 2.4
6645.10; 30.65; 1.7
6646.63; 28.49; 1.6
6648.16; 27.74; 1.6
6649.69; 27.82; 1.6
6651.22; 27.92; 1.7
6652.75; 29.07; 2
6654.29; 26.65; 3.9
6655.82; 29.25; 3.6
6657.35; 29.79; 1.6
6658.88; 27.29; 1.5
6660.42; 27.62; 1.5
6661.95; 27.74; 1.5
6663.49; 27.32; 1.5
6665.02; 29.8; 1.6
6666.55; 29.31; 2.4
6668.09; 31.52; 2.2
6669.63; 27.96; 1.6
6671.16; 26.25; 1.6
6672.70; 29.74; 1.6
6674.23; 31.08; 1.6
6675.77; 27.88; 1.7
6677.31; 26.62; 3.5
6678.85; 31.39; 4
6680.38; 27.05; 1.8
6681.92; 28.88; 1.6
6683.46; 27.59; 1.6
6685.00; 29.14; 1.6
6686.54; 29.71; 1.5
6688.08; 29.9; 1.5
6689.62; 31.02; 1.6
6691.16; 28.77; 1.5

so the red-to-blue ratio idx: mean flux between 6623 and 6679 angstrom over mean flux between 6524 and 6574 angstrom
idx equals 0.64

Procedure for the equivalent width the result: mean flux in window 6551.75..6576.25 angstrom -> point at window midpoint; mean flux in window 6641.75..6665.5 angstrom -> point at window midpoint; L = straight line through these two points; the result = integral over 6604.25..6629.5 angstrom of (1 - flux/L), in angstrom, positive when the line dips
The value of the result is 6.1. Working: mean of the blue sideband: 56.4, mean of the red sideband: 28.3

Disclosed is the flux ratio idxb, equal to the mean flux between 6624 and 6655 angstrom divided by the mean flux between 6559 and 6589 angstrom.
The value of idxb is 0.47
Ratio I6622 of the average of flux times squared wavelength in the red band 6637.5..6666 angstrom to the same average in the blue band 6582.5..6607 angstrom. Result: 0.76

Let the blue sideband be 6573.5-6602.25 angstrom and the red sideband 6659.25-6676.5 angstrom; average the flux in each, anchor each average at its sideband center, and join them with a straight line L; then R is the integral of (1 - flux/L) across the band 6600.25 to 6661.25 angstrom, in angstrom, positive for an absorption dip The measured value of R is 7.44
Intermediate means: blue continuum 38.8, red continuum 28.7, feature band 29.2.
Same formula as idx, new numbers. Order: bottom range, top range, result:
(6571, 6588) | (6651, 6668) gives 0.62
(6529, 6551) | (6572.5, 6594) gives 1.21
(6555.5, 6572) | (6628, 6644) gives 0.41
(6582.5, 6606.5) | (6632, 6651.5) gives 0.75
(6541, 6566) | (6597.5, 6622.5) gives 0.49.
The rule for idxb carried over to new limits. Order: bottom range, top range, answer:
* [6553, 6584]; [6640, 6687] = 0.51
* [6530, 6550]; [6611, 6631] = 0.86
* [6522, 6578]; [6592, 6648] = 0.68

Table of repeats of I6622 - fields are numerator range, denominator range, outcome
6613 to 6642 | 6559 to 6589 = 0.49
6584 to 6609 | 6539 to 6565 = 0.59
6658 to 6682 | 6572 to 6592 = 0.68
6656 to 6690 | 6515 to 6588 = 0.68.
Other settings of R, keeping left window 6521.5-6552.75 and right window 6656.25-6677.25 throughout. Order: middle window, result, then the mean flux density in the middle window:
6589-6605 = 1.0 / 29.1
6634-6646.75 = 0.3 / 28.8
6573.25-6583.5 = -3.4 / 42.3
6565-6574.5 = -0.1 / 32.3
